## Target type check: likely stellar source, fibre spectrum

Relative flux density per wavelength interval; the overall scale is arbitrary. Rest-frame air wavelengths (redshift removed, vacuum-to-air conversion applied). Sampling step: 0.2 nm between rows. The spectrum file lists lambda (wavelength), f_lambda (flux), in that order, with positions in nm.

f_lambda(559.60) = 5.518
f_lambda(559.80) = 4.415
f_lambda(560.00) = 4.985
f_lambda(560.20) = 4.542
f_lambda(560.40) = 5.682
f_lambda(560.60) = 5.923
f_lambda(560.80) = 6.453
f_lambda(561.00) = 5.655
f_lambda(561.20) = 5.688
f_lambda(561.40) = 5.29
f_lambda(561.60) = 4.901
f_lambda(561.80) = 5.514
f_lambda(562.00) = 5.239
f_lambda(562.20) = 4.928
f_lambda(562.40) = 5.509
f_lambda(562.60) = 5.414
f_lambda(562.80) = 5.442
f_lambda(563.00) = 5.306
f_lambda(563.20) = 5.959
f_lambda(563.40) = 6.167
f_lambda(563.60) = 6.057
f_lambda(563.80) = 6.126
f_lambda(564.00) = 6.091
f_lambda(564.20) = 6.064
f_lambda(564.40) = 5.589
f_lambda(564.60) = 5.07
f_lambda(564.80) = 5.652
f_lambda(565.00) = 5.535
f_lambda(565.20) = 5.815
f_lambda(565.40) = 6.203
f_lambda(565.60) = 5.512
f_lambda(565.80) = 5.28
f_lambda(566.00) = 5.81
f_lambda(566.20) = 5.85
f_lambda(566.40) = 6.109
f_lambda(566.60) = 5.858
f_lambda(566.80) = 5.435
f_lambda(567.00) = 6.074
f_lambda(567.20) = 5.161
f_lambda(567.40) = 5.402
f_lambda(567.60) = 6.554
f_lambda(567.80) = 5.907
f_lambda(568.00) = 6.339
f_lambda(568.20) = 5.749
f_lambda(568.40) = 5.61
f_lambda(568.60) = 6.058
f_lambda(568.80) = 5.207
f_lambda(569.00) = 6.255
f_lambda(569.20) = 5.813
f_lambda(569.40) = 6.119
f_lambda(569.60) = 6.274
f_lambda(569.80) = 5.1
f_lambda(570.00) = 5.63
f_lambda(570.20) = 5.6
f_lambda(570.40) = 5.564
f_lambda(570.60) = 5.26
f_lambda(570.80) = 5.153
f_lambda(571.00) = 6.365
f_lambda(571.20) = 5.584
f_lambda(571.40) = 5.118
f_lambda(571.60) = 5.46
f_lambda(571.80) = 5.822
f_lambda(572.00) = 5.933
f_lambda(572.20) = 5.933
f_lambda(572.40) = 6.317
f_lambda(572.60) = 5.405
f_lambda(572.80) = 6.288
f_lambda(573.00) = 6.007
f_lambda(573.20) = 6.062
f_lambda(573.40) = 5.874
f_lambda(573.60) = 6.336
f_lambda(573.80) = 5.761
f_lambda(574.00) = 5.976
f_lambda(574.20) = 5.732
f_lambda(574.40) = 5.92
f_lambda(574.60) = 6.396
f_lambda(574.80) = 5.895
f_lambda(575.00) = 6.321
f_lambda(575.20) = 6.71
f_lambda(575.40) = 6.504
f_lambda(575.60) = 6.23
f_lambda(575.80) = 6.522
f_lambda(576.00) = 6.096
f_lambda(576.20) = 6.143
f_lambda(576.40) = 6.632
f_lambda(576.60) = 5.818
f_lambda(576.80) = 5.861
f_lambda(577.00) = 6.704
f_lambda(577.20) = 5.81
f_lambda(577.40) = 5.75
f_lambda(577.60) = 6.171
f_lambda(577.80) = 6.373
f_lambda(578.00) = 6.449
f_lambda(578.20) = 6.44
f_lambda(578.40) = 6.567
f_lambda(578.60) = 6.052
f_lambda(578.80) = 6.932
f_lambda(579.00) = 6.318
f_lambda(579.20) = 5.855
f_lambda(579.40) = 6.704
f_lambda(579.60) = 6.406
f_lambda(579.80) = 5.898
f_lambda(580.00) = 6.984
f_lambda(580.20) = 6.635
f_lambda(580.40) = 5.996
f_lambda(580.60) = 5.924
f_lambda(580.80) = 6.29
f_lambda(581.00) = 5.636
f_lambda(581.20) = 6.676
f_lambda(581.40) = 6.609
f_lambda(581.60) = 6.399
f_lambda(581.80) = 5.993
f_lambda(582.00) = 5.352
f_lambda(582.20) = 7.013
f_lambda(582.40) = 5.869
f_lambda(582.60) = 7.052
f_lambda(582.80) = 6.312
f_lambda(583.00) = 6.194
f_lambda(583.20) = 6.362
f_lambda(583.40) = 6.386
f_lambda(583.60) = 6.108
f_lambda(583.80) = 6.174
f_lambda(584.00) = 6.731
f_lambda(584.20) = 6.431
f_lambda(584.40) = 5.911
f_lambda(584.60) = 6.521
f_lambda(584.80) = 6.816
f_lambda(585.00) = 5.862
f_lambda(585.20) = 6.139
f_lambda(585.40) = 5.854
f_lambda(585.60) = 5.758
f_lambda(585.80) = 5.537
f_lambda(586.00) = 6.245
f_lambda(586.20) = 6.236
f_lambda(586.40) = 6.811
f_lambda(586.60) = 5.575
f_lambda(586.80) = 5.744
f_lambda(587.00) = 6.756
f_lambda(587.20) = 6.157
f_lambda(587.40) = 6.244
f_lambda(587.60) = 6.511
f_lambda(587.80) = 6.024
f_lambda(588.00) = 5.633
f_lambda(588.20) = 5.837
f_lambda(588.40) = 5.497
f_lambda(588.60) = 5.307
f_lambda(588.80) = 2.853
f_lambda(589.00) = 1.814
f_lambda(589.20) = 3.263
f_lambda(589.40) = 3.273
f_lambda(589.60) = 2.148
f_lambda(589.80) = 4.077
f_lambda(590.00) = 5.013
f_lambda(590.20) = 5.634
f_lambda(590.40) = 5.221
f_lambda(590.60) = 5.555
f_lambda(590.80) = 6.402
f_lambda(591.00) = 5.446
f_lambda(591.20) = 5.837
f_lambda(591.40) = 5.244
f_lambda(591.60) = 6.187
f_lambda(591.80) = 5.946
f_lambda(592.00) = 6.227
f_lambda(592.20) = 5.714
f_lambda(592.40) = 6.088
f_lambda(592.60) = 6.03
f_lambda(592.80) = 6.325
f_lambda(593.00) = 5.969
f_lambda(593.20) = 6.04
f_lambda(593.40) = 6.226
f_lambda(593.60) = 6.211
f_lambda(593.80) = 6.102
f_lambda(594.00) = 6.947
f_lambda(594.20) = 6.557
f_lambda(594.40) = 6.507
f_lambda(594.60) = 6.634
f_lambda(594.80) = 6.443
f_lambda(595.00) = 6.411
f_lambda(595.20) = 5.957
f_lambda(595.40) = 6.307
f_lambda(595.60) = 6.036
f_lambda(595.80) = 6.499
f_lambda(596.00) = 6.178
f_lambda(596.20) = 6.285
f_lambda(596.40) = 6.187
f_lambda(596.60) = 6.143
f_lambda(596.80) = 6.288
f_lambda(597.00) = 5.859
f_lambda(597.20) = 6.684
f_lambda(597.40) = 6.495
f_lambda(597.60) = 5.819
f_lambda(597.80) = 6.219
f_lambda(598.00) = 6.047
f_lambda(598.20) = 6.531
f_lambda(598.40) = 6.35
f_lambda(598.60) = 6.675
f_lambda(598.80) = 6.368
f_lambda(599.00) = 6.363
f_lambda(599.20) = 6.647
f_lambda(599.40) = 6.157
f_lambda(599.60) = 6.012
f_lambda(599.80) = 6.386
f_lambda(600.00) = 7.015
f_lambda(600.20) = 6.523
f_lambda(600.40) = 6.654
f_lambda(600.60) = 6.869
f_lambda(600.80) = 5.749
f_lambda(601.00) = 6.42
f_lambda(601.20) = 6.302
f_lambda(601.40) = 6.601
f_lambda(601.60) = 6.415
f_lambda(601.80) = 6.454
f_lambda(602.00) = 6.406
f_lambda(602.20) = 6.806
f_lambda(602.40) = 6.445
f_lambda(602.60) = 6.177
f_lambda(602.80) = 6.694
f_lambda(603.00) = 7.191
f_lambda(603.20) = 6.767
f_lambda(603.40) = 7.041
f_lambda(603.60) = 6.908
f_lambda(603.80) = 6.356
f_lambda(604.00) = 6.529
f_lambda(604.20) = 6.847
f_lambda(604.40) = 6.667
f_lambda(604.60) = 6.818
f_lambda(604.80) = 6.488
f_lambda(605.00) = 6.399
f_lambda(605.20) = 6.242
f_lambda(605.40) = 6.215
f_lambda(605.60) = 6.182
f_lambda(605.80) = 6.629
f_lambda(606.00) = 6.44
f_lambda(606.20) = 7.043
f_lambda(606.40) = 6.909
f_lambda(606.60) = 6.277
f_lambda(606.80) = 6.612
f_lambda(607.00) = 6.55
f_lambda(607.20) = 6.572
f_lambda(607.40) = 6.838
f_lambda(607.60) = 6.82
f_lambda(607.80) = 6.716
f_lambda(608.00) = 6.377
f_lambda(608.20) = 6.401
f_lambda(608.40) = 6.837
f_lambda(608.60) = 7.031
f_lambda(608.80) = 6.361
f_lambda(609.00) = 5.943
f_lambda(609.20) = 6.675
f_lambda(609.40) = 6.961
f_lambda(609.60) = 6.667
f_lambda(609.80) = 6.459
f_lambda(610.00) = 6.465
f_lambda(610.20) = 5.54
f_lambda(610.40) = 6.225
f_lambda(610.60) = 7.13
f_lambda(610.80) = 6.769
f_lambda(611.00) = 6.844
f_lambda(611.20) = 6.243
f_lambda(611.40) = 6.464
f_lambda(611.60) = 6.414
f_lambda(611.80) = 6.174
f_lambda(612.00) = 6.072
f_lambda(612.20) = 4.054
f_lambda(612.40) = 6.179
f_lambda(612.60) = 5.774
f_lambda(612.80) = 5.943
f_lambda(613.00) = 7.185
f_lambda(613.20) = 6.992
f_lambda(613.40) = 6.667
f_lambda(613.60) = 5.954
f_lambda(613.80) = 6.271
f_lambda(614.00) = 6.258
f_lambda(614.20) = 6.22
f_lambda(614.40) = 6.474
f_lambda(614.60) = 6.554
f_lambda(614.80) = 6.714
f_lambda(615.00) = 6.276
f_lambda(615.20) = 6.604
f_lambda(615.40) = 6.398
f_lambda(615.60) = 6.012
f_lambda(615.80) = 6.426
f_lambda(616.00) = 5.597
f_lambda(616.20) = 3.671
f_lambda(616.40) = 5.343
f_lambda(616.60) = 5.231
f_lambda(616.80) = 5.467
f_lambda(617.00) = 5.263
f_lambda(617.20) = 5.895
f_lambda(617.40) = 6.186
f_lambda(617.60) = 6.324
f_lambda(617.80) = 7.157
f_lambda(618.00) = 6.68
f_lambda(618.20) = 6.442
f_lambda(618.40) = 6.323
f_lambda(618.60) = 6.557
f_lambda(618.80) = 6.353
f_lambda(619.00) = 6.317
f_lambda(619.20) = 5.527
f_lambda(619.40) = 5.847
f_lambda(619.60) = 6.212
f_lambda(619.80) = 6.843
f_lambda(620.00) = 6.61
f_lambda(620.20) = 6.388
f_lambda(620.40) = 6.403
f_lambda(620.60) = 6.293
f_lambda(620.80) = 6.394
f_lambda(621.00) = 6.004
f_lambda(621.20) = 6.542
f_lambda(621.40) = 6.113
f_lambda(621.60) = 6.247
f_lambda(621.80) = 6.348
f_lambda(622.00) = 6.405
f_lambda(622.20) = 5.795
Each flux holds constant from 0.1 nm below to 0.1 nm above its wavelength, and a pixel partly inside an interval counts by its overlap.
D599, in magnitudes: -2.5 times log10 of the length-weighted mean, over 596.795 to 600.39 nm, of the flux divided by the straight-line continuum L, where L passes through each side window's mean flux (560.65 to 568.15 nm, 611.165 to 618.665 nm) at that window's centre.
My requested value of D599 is -0.07 mag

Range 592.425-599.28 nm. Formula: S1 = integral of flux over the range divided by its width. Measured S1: 6.3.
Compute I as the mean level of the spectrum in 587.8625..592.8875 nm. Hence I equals 5.07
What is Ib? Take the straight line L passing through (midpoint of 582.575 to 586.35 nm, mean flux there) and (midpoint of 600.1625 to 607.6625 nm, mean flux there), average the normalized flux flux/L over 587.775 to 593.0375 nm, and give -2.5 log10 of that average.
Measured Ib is 0.23 mag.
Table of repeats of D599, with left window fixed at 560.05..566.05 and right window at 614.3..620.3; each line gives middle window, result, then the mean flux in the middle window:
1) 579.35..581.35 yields -0.10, 6.31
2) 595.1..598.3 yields -0.05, 6.22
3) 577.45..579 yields -0.12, 6.4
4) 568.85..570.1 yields -0.03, 5.84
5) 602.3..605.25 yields -0.11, 6.64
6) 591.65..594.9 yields -0.06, 6.25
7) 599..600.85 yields -0.09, 6.46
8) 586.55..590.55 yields 0.19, 4.93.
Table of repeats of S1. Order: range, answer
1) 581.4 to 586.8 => 6.22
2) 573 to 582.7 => 6.24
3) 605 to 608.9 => 6.58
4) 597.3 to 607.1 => 6.5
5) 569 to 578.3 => 5.99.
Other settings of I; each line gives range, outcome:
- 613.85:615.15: 6.42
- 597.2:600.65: 6.42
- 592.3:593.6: 6.12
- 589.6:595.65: 5.91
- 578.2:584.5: 6.32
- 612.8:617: 6.09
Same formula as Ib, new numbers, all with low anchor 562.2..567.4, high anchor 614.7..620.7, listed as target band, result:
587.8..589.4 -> 0.33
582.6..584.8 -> -0.09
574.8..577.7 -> -0.08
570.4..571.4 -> 0.04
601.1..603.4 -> -0.10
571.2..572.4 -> 0.01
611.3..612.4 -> 0.04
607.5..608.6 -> -0.11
